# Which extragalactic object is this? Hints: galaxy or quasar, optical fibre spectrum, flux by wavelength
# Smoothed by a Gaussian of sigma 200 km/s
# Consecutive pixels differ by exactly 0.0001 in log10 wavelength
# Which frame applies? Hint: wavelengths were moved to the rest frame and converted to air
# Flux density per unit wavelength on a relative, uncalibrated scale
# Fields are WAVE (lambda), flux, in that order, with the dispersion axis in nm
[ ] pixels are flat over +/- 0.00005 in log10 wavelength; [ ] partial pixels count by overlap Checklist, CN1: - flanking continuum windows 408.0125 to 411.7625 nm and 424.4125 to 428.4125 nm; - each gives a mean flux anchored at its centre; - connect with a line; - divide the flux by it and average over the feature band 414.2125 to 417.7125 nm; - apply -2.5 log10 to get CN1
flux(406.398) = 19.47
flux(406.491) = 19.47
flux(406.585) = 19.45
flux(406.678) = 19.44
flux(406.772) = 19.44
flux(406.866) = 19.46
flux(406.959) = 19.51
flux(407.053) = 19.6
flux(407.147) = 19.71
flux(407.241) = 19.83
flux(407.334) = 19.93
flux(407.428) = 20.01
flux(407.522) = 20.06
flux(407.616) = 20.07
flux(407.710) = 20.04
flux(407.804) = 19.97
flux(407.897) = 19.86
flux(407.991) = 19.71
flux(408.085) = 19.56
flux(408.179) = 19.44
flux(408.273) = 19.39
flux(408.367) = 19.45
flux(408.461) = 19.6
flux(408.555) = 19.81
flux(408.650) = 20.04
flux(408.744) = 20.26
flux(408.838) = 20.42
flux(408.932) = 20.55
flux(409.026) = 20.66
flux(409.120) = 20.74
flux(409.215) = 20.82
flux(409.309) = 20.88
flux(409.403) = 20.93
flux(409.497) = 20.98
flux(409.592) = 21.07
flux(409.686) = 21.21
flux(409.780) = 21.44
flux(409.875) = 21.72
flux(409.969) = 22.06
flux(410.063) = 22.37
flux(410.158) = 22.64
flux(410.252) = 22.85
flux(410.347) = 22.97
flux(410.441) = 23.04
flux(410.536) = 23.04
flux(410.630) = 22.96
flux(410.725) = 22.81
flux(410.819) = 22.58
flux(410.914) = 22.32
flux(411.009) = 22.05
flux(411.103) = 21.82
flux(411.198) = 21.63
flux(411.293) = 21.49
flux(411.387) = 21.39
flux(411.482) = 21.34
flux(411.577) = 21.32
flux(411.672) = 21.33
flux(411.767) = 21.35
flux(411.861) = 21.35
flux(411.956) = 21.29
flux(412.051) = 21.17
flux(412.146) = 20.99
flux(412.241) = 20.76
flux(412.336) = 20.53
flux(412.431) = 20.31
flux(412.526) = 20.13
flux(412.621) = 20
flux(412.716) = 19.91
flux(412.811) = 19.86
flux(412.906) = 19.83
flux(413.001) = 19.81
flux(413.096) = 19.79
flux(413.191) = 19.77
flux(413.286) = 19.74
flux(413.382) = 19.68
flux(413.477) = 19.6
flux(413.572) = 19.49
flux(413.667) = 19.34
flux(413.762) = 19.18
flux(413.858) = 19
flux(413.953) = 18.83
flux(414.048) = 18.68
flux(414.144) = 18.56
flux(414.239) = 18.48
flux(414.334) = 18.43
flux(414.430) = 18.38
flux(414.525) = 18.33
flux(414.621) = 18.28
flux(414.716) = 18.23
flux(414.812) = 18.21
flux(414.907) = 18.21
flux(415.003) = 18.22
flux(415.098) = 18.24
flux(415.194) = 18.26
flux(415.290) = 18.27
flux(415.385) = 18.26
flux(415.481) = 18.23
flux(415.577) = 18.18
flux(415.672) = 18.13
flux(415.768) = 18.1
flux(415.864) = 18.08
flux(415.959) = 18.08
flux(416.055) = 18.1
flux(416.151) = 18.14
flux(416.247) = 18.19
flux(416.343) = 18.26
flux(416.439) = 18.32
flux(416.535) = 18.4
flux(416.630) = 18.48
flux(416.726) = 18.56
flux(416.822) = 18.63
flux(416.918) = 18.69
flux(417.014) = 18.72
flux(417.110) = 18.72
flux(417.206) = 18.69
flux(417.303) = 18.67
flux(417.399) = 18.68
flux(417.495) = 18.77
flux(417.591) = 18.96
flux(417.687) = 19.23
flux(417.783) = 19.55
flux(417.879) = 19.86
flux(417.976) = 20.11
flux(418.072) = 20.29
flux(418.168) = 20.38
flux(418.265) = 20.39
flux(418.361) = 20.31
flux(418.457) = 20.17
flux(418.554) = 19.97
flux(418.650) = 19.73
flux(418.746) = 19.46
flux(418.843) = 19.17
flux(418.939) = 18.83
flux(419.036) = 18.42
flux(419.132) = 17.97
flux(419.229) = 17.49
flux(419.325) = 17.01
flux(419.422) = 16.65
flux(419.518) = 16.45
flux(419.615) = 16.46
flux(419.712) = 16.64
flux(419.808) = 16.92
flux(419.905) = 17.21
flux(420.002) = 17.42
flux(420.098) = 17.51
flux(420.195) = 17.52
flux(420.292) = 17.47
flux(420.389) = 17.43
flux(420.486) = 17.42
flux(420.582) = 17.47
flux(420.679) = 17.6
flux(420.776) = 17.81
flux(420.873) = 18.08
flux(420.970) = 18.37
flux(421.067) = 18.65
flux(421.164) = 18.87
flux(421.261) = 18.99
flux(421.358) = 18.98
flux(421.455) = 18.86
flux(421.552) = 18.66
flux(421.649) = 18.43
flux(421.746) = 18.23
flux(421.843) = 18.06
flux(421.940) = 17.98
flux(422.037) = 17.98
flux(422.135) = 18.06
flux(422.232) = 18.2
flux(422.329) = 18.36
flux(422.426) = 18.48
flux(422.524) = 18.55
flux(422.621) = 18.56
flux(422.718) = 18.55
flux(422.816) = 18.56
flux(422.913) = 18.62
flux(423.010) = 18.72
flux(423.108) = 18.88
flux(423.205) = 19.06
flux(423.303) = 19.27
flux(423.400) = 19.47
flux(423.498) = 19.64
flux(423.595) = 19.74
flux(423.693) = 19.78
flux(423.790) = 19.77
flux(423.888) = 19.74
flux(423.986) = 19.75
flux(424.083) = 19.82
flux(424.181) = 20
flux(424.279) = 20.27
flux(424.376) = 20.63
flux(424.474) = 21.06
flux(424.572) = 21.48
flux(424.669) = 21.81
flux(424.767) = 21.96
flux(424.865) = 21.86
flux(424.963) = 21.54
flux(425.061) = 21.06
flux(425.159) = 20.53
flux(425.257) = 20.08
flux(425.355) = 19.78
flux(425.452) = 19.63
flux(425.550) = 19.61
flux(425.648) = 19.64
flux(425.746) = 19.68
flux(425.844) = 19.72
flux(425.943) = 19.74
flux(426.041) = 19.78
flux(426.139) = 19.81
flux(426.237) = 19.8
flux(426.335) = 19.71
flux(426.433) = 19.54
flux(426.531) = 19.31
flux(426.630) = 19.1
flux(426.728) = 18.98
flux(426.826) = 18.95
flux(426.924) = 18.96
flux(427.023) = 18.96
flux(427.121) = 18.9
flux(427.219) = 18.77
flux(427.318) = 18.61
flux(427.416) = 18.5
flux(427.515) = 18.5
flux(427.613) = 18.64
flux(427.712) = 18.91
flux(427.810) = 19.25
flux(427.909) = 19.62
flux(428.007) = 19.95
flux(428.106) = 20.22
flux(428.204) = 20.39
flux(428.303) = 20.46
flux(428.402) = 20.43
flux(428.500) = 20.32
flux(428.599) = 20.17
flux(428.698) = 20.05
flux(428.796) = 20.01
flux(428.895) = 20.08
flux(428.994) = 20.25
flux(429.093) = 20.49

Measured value 0.13 mag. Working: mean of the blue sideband 21.3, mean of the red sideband 19.8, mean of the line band 18.4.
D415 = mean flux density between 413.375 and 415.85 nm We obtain 18.5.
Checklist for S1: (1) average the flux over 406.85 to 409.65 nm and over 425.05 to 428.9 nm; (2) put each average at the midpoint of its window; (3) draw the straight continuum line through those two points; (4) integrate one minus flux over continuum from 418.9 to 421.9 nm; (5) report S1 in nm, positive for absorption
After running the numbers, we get 0.30 nm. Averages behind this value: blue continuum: 20.1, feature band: 17.8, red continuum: 19.6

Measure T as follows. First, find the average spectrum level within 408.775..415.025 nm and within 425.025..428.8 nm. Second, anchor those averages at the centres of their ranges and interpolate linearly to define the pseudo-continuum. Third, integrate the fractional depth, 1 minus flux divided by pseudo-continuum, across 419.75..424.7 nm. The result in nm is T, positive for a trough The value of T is 0.28 nm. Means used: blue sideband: 20.6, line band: 18.8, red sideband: 19.6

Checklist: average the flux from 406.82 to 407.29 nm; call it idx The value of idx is 19.7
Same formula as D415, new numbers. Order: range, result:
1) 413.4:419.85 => 18.6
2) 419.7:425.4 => 19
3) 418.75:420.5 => 17.5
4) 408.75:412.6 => 21.5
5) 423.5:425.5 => 20.5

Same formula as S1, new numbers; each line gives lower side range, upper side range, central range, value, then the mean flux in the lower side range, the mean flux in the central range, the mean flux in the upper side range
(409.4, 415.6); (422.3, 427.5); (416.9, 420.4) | 0.25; 20.3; 18.5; 19.6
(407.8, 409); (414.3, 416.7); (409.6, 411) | -0.21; 19.9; 22.4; 18.2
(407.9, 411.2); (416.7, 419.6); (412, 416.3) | 0.21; 21.2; 19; 18.9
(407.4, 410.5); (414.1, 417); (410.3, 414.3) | -0.24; 20.8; 20.7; 18.3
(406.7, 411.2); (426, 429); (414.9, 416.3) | 0.15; 20.8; 18.2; 19.5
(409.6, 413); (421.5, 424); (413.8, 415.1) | 0.15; 21.5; 18.4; 18.8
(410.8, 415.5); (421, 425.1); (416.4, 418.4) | 0.05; 19.8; 19.2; 19.4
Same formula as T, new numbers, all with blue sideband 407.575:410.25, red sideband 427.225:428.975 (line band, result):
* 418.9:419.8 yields 0.125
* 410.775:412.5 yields -0.076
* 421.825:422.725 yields 0.075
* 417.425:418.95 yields 0.033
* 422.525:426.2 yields -0.018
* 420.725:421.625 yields 0.063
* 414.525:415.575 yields 0.106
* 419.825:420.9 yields 0.135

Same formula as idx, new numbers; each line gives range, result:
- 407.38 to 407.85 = 20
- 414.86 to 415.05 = 18.2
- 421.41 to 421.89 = 18.5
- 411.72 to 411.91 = 21.4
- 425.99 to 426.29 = 19.8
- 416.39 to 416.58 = 18.3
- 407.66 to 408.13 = 19.9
